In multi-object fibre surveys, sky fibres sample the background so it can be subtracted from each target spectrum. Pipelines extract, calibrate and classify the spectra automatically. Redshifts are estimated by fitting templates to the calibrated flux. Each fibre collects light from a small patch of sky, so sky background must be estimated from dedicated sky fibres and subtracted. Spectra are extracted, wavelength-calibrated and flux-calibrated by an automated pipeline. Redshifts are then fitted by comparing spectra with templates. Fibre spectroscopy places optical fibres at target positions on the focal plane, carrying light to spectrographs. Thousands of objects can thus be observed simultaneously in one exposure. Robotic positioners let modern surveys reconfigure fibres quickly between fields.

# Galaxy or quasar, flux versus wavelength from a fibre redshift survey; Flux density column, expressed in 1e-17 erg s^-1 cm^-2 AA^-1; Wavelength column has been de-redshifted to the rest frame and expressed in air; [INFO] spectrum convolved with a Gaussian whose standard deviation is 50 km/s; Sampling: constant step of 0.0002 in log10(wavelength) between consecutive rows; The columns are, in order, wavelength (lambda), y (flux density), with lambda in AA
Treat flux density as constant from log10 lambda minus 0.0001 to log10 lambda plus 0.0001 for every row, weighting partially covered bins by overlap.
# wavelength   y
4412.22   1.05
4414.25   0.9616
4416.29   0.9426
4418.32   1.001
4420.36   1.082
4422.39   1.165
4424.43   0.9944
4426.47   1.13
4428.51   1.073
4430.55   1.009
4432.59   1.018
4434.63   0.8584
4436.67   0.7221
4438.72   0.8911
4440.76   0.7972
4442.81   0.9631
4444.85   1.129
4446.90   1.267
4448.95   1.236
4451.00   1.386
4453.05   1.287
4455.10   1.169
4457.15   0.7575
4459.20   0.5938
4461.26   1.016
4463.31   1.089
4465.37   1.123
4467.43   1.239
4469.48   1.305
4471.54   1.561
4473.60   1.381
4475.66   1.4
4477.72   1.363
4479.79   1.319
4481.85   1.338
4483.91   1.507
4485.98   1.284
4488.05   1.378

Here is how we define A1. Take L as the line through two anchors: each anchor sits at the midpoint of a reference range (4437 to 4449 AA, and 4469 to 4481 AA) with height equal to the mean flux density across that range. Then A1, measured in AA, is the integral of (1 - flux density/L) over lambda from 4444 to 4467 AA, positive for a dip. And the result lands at 1.0 AA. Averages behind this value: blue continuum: 1.01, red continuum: 1.39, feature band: 1.1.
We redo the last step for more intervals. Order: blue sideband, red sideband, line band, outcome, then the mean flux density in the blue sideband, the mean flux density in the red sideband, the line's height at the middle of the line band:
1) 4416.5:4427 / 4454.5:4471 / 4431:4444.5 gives 2.1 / 1.06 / 1.05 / 1.06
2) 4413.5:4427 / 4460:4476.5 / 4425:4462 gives 4.0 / 1.04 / 1.25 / 1.14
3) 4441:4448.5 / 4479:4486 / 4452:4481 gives 1.7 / 1.09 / 1.38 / 1.26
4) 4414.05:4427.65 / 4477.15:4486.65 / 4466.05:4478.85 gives -0.5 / 1.04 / 1.36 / 1.31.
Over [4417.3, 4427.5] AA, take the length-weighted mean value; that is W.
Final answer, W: 1.07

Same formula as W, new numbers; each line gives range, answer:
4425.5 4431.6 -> 1.07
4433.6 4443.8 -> 0.846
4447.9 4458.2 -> 1.17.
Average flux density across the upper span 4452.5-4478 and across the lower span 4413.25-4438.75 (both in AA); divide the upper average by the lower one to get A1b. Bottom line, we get 1.2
